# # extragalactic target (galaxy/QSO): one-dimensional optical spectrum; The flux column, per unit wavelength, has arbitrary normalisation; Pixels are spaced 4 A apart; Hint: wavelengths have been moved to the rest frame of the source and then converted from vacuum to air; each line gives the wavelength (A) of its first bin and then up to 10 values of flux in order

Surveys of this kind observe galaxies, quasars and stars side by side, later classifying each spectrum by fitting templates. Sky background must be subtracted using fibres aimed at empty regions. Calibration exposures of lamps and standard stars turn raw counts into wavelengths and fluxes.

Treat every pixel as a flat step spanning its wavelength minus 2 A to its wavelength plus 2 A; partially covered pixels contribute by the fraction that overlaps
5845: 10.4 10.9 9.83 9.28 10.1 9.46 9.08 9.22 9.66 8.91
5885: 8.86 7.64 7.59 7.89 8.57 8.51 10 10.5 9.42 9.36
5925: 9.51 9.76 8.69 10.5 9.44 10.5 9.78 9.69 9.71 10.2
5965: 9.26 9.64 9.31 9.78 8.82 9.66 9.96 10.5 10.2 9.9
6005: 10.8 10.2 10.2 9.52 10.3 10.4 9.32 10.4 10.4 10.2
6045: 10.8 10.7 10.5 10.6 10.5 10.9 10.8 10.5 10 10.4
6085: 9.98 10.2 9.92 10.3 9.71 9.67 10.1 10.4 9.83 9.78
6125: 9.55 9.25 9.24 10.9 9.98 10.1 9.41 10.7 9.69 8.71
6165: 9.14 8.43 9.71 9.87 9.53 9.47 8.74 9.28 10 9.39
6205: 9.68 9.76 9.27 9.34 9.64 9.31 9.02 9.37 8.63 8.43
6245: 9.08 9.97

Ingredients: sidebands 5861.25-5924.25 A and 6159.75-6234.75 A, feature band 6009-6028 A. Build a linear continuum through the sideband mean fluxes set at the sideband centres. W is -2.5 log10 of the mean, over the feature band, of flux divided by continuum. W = -0.10 mag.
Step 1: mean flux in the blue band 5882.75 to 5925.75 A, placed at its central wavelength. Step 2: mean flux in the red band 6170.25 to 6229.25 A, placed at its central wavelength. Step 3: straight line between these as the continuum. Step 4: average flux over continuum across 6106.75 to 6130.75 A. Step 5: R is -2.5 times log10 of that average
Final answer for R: -0.06 mag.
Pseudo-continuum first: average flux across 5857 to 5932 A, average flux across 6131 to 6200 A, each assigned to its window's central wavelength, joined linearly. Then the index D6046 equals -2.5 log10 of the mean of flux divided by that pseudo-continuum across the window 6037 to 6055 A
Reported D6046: -0.127 mag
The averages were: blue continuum 9.11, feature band 10.5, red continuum 9.58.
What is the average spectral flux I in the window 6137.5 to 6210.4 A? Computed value 9.56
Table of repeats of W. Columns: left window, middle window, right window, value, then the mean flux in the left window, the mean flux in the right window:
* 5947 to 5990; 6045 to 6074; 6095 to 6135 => -0.10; 9.61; 9.78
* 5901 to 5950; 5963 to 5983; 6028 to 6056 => 0.06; 9.62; 10.4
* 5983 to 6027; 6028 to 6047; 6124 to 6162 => -0.02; 10.1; 9.79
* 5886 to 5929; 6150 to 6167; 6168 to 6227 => -0.02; 8.94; 9.44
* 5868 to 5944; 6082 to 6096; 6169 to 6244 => -0.09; 9.13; 9.33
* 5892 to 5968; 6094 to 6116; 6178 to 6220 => -0.06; 9.44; 9.46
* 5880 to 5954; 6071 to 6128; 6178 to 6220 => -0.07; 9.21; 9.46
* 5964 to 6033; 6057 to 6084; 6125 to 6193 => -0.08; 9.89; 9.55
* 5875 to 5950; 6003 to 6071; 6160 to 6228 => -0.12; 9.21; 9.37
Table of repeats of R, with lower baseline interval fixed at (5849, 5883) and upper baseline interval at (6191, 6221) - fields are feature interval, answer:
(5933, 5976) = -0.02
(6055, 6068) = -0.12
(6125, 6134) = 0.03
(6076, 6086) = -0.07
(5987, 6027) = -0.07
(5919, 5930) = 0.00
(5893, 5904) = 0.17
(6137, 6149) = -0.06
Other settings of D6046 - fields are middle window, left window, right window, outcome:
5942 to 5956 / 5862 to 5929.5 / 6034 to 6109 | -0.05 mag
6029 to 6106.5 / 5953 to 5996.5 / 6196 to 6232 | -0.08 mag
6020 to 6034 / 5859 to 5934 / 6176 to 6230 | -0.09 mag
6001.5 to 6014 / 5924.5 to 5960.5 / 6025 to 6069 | -0.02 mag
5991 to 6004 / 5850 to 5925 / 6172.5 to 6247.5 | -0.12 mag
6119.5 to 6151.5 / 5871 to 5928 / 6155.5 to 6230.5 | -0.06 mag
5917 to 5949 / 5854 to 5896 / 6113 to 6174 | -0.06 mag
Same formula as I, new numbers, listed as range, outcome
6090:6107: 9.92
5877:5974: 9.31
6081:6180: 9.78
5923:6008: 9.8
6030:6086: 10.5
